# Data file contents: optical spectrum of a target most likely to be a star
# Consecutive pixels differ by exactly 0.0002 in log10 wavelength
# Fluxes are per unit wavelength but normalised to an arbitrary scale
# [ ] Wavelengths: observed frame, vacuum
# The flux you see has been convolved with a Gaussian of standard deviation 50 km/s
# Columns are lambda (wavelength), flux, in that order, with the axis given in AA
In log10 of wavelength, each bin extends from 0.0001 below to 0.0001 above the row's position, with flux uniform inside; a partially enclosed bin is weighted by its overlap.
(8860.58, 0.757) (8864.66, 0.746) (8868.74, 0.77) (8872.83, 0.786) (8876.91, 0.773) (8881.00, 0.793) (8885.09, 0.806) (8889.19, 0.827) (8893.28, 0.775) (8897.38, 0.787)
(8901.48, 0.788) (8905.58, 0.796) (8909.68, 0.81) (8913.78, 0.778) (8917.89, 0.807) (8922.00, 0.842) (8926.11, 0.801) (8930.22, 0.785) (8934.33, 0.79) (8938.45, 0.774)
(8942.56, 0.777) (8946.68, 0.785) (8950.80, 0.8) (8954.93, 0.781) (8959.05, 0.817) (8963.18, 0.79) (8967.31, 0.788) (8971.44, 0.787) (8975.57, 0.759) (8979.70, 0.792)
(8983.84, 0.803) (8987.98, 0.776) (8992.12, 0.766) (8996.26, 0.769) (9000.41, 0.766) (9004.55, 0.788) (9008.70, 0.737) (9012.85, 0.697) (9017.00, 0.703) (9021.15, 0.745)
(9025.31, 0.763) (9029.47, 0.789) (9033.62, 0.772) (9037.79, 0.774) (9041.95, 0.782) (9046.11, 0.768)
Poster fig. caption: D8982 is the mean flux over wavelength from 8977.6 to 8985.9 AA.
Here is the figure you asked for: 0.797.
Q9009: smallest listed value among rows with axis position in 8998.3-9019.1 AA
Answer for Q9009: 0.697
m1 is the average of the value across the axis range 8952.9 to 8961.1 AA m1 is 0.8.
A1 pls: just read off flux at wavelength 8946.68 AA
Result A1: 0.785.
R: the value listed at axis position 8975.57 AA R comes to 0.759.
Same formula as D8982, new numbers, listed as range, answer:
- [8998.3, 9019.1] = 0.738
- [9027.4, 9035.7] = 0.781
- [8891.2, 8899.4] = 0.781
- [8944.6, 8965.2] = 0.794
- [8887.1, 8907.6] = 0.794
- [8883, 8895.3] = 0.803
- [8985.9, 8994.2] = 0.771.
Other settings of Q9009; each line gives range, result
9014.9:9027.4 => 0.703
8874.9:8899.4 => 0.773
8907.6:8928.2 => 0.778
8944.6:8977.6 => 0.759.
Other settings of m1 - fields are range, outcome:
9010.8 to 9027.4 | 0.727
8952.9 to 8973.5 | 0.793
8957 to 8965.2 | 0.803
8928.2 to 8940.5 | 0.783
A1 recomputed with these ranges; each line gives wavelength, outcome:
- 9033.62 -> 0.772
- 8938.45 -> 0.774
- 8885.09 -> 0.806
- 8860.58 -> 0.757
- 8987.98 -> 0.776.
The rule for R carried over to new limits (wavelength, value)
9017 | 0.703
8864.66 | 0.746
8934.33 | 0.79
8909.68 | 0.81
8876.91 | 0.773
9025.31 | 0.763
